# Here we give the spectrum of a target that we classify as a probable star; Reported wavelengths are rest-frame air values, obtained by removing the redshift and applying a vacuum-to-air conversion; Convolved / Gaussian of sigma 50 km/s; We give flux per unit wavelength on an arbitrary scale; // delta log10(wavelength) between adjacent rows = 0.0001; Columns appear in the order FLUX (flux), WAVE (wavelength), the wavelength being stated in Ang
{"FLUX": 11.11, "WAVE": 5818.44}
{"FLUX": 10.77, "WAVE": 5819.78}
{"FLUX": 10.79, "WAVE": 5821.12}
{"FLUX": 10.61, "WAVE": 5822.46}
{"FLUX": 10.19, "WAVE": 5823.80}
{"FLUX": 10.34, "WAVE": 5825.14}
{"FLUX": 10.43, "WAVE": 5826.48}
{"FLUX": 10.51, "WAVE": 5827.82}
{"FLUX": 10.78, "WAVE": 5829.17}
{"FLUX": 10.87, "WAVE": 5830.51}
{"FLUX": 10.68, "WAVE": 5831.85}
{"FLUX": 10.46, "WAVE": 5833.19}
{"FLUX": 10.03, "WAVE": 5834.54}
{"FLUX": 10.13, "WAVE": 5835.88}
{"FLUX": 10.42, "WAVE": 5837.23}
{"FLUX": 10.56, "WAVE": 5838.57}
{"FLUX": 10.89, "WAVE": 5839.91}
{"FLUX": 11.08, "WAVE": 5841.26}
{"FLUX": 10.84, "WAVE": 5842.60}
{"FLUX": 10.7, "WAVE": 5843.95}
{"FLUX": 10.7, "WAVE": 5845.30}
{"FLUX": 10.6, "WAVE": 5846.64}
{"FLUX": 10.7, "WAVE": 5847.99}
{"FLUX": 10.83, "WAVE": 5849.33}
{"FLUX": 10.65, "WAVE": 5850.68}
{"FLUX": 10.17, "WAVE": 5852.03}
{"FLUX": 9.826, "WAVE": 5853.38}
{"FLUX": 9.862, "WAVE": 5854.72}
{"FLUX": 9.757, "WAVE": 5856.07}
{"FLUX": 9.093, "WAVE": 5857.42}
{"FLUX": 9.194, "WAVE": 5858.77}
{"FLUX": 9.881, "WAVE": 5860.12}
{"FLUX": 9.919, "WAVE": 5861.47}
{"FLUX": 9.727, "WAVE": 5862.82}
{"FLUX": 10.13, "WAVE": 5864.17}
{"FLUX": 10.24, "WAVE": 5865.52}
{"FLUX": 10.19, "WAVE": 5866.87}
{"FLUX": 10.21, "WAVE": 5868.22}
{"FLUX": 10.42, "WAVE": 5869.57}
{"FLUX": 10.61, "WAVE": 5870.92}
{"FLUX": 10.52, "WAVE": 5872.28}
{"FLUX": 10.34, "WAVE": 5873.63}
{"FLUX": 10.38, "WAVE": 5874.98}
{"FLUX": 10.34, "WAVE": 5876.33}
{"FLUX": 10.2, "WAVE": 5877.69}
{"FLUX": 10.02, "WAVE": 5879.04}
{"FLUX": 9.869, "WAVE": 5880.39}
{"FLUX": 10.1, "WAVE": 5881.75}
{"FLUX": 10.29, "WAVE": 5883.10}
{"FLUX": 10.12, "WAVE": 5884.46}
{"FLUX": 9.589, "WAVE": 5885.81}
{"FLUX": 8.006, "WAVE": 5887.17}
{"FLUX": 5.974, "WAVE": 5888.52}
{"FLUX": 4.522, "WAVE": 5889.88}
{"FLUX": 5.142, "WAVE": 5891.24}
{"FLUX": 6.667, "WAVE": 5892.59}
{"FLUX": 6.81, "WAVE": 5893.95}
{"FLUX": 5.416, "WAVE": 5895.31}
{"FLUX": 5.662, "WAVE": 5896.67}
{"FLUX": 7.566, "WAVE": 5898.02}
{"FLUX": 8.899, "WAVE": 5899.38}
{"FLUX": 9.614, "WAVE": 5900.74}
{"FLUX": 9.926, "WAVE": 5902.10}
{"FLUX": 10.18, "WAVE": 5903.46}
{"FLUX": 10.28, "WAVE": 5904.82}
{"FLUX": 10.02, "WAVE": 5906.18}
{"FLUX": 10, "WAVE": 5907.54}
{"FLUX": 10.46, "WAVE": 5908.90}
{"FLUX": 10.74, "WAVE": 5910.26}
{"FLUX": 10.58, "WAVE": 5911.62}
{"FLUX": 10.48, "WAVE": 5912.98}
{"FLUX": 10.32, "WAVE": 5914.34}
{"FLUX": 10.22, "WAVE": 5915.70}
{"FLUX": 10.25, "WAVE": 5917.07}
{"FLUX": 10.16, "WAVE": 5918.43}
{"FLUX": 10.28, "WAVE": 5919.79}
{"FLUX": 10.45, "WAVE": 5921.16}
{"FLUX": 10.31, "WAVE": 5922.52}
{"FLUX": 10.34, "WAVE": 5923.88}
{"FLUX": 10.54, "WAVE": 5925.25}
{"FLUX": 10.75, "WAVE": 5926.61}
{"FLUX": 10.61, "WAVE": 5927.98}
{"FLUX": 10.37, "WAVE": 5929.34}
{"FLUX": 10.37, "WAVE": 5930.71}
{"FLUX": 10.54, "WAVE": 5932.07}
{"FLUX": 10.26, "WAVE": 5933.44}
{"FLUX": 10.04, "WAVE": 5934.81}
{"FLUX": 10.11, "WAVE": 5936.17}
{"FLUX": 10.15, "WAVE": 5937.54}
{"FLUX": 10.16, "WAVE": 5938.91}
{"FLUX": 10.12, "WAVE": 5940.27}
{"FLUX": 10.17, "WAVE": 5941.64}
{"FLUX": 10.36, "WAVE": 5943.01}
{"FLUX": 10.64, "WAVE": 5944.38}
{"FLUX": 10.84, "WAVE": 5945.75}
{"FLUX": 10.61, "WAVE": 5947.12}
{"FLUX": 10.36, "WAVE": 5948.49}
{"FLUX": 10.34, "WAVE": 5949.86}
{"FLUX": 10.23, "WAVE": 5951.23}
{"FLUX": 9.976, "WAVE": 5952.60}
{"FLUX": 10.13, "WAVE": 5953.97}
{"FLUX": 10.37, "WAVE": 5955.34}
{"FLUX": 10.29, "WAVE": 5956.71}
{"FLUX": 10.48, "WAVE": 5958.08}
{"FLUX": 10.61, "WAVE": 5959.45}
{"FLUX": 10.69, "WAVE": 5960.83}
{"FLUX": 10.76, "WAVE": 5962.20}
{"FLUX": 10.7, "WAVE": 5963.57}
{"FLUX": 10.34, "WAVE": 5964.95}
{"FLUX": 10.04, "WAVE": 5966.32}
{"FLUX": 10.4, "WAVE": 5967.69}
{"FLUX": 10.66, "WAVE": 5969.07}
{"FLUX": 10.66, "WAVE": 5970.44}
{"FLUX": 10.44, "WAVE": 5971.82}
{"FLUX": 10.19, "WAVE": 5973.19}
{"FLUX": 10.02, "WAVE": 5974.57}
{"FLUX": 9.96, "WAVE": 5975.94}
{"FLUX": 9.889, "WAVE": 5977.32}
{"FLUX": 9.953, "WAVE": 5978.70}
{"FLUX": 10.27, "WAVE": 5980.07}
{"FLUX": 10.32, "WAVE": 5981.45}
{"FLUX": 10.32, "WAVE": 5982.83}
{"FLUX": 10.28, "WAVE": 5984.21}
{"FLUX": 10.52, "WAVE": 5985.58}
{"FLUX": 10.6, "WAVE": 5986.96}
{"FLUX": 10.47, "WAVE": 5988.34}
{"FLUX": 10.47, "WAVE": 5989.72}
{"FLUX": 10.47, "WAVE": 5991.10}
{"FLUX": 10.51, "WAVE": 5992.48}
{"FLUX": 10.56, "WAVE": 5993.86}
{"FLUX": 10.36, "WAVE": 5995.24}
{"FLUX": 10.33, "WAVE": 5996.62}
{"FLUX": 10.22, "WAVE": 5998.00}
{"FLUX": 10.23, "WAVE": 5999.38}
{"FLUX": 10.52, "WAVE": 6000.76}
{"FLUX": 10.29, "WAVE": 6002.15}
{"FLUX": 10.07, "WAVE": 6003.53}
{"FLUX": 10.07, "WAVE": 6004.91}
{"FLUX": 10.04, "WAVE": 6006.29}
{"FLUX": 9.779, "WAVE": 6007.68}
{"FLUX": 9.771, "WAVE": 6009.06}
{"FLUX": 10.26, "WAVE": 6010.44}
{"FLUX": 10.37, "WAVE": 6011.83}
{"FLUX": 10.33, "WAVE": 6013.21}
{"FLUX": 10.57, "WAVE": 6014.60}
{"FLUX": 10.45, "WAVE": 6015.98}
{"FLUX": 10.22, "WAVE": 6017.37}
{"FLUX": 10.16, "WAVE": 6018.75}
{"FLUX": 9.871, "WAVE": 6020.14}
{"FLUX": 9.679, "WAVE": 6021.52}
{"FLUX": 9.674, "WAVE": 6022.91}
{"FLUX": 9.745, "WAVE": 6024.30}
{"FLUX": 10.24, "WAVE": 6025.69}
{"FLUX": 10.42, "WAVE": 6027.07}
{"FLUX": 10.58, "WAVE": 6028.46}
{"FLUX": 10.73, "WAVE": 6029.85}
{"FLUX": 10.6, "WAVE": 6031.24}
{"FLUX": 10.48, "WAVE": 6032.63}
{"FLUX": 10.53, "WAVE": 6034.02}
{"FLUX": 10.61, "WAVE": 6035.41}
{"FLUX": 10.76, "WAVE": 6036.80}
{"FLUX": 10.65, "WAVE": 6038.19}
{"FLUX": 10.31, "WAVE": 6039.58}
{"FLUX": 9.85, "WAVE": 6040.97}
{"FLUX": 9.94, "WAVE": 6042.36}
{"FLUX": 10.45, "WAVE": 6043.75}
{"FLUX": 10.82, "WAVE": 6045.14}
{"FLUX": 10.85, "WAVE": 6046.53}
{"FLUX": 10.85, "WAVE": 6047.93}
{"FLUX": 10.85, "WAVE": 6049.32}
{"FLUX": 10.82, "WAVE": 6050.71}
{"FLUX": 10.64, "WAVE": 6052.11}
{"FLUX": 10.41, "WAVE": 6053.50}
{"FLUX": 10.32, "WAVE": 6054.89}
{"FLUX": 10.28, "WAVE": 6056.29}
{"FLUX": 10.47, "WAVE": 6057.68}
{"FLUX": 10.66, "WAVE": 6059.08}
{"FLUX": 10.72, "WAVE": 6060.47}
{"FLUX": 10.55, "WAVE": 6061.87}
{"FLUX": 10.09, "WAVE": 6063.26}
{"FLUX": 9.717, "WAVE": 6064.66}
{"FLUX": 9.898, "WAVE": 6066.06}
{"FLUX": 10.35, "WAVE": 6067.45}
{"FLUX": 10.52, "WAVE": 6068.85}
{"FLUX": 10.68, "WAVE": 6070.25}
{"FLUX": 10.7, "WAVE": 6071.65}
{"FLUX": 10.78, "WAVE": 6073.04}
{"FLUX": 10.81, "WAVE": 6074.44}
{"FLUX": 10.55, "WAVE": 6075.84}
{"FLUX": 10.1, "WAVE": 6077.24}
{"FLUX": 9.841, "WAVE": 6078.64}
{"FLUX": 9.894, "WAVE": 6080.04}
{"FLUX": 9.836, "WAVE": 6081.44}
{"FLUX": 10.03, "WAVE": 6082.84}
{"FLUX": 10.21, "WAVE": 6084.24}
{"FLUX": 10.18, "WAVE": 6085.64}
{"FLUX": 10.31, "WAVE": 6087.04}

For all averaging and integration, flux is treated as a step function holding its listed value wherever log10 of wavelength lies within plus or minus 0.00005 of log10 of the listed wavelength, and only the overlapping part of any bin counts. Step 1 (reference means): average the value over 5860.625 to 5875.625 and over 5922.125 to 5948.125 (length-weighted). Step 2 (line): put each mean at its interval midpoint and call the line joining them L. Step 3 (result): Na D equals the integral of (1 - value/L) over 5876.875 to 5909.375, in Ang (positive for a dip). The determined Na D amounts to 5.50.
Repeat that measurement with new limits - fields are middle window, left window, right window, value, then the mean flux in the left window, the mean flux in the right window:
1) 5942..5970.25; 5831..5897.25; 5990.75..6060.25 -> -1.2 Ang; 9.57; 10.4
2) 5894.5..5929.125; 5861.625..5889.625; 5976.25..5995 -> 0.7 Ang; 9.78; 10.3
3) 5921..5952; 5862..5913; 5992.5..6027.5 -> -2.5 Ang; 9.2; 10.2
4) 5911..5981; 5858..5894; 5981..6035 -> -3.8 Ang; 9.28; 10.3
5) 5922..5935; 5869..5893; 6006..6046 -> -1.3 Ang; 9.08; 10.3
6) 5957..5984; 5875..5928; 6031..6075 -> -1.4 Ang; 9.27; 10.5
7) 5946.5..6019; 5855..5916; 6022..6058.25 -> -2.2 Ang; 9.3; 10.5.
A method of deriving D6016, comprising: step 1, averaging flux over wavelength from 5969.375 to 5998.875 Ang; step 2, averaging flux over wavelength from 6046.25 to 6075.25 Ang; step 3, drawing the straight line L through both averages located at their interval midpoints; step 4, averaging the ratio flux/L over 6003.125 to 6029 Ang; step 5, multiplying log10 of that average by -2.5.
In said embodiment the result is 0.030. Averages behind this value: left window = 10.3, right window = 10.5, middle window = 10.1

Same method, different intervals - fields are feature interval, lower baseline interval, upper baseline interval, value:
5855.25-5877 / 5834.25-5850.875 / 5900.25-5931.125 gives 0.05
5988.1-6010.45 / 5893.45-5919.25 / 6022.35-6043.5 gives -0.02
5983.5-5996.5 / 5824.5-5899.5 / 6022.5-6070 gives -0.03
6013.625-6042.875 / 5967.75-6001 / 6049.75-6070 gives 0.01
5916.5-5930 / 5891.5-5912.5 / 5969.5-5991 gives -0.13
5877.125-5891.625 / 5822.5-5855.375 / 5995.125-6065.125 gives 0.22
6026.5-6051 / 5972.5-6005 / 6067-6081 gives -0.02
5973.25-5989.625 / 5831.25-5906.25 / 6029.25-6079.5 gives -0.01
